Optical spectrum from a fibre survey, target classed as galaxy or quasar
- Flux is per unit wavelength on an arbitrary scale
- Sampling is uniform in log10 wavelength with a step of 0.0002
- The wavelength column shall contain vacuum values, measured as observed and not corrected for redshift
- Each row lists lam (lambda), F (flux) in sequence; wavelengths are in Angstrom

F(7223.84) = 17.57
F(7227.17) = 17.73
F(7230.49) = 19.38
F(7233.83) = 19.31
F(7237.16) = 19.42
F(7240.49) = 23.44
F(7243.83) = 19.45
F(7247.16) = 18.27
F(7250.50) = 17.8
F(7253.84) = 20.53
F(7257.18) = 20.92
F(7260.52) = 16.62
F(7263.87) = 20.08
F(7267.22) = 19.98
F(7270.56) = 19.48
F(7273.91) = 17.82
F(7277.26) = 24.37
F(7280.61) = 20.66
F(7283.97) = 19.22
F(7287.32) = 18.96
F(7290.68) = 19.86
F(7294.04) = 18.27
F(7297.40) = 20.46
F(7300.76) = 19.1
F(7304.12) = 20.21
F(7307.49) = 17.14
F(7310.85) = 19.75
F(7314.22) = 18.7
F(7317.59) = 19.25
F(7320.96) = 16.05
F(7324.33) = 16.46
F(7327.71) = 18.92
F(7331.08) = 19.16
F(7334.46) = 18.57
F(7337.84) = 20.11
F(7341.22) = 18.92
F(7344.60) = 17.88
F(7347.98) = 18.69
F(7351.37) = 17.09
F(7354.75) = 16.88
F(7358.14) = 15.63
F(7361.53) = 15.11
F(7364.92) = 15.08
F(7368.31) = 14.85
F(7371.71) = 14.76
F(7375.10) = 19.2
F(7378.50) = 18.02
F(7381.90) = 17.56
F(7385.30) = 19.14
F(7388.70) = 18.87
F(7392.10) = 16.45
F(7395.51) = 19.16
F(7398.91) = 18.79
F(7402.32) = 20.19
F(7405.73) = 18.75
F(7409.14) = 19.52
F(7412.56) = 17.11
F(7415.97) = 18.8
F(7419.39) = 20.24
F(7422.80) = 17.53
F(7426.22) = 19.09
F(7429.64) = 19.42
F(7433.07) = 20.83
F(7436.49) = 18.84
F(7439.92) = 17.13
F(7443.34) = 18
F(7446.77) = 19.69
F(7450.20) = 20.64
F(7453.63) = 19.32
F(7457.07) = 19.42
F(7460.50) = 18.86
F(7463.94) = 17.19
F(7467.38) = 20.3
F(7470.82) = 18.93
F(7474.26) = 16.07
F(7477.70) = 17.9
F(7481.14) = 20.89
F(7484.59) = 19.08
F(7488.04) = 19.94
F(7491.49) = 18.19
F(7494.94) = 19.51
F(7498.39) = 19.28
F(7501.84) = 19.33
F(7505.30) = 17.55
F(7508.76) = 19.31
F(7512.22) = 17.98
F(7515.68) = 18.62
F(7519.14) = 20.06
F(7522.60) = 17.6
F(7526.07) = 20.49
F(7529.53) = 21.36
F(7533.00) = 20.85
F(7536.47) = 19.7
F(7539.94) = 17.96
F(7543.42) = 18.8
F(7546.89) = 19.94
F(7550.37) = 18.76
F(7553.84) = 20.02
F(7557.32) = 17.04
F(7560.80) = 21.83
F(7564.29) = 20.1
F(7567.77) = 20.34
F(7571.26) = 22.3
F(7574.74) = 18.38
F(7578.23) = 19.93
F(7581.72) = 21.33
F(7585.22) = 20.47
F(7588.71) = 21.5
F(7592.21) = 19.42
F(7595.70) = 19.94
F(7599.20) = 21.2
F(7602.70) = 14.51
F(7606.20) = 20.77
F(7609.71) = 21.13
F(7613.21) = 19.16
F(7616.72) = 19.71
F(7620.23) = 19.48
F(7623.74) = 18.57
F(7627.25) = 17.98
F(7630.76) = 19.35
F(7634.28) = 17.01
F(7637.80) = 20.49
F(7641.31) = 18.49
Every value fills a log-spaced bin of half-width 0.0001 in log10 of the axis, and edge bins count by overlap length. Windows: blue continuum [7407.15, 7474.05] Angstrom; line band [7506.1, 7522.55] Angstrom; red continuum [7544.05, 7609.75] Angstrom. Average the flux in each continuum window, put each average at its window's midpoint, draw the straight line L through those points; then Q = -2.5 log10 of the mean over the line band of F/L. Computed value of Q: 0.04 mag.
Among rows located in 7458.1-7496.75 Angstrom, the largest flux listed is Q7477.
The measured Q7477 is 20.89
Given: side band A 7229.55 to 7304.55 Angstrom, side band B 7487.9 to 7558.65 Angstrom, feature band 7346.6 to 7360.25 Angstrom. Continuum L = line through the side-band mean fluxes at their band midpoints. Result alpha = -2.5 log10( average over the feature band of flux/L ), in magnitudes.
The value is 0.152 mag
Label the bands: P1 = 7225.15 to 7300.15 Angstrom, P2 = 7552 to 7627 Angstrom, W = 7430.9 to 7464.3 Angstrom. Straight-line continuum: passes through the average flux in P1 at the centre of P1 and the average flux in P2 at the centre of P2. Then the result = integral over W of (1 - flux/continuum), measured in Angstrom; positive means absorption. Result 1.1 Angstrom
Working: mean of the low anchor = 19.6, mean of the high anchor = 19.8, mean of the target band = 19.1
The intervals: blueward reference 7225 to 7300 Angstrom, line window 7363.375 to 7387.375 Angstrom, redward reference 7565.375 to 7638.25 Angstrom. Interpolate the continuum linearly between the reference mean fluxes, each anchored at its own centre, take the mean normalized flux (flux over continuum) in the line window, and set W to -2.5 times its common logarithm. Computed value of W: 0.16 mag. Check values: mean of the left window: 19.6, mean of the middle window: 17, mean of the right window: 19.7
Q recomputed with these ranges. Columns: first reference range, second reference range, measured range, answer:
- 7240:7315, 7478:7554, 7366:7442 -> 0.06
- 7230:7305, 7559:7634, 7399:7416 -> 0.05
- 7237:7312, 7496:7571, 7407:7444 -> 0.04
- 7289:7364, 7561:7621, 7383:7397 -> 0.02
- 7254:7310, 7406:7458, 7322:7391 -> 0.11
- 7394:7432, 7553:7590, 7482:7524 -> 0.05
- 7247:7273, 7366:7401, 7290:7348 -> -0.01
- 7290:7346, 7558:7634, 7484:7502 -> 0.01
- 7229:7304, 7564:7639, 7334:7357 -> 0.08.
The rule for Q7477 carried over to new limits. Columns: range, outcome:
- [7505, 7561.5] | 21.83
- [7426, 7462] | 20.83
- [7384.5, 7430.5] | 20.24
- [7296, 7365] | 20.46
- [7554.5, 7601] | 22.3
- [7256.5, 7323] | 24.37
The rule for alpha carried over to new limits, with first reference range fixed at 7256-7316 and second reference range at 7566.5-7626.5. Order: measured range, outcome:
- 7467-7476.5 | 0.09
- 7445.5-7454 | -0.02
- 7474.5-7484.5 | 0.05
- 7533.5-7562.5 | 0.03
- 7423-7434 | 0.02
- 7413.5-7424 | 0.05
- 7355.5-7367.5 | 0.26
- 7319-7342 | 0.07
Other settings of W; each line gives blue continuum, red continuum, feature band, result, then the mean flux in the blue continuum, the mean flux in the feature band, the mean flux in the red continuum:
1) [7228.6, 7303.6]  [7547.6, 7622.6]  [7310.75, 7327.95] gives 0.10 mag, 19.7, 18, 19.9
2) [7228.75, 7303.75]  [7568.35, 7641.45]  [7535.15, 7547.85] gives 0.03 mag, 19.7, 19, 19.6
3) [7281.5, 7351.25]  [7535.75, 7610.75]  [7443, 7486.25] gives 0.02 mag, 18.8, 19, 19.8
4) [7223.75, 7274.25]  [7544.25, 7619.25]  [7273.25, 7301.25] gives -0.03 mag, 19.3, 20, 19.9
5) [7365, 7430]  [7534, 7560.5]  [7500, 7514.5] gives 0.02 mag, 18.2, 18.5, 19.1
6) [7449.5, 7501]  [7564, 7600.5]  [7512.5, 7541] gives 0.01 mag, 19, 19.5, 20.5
